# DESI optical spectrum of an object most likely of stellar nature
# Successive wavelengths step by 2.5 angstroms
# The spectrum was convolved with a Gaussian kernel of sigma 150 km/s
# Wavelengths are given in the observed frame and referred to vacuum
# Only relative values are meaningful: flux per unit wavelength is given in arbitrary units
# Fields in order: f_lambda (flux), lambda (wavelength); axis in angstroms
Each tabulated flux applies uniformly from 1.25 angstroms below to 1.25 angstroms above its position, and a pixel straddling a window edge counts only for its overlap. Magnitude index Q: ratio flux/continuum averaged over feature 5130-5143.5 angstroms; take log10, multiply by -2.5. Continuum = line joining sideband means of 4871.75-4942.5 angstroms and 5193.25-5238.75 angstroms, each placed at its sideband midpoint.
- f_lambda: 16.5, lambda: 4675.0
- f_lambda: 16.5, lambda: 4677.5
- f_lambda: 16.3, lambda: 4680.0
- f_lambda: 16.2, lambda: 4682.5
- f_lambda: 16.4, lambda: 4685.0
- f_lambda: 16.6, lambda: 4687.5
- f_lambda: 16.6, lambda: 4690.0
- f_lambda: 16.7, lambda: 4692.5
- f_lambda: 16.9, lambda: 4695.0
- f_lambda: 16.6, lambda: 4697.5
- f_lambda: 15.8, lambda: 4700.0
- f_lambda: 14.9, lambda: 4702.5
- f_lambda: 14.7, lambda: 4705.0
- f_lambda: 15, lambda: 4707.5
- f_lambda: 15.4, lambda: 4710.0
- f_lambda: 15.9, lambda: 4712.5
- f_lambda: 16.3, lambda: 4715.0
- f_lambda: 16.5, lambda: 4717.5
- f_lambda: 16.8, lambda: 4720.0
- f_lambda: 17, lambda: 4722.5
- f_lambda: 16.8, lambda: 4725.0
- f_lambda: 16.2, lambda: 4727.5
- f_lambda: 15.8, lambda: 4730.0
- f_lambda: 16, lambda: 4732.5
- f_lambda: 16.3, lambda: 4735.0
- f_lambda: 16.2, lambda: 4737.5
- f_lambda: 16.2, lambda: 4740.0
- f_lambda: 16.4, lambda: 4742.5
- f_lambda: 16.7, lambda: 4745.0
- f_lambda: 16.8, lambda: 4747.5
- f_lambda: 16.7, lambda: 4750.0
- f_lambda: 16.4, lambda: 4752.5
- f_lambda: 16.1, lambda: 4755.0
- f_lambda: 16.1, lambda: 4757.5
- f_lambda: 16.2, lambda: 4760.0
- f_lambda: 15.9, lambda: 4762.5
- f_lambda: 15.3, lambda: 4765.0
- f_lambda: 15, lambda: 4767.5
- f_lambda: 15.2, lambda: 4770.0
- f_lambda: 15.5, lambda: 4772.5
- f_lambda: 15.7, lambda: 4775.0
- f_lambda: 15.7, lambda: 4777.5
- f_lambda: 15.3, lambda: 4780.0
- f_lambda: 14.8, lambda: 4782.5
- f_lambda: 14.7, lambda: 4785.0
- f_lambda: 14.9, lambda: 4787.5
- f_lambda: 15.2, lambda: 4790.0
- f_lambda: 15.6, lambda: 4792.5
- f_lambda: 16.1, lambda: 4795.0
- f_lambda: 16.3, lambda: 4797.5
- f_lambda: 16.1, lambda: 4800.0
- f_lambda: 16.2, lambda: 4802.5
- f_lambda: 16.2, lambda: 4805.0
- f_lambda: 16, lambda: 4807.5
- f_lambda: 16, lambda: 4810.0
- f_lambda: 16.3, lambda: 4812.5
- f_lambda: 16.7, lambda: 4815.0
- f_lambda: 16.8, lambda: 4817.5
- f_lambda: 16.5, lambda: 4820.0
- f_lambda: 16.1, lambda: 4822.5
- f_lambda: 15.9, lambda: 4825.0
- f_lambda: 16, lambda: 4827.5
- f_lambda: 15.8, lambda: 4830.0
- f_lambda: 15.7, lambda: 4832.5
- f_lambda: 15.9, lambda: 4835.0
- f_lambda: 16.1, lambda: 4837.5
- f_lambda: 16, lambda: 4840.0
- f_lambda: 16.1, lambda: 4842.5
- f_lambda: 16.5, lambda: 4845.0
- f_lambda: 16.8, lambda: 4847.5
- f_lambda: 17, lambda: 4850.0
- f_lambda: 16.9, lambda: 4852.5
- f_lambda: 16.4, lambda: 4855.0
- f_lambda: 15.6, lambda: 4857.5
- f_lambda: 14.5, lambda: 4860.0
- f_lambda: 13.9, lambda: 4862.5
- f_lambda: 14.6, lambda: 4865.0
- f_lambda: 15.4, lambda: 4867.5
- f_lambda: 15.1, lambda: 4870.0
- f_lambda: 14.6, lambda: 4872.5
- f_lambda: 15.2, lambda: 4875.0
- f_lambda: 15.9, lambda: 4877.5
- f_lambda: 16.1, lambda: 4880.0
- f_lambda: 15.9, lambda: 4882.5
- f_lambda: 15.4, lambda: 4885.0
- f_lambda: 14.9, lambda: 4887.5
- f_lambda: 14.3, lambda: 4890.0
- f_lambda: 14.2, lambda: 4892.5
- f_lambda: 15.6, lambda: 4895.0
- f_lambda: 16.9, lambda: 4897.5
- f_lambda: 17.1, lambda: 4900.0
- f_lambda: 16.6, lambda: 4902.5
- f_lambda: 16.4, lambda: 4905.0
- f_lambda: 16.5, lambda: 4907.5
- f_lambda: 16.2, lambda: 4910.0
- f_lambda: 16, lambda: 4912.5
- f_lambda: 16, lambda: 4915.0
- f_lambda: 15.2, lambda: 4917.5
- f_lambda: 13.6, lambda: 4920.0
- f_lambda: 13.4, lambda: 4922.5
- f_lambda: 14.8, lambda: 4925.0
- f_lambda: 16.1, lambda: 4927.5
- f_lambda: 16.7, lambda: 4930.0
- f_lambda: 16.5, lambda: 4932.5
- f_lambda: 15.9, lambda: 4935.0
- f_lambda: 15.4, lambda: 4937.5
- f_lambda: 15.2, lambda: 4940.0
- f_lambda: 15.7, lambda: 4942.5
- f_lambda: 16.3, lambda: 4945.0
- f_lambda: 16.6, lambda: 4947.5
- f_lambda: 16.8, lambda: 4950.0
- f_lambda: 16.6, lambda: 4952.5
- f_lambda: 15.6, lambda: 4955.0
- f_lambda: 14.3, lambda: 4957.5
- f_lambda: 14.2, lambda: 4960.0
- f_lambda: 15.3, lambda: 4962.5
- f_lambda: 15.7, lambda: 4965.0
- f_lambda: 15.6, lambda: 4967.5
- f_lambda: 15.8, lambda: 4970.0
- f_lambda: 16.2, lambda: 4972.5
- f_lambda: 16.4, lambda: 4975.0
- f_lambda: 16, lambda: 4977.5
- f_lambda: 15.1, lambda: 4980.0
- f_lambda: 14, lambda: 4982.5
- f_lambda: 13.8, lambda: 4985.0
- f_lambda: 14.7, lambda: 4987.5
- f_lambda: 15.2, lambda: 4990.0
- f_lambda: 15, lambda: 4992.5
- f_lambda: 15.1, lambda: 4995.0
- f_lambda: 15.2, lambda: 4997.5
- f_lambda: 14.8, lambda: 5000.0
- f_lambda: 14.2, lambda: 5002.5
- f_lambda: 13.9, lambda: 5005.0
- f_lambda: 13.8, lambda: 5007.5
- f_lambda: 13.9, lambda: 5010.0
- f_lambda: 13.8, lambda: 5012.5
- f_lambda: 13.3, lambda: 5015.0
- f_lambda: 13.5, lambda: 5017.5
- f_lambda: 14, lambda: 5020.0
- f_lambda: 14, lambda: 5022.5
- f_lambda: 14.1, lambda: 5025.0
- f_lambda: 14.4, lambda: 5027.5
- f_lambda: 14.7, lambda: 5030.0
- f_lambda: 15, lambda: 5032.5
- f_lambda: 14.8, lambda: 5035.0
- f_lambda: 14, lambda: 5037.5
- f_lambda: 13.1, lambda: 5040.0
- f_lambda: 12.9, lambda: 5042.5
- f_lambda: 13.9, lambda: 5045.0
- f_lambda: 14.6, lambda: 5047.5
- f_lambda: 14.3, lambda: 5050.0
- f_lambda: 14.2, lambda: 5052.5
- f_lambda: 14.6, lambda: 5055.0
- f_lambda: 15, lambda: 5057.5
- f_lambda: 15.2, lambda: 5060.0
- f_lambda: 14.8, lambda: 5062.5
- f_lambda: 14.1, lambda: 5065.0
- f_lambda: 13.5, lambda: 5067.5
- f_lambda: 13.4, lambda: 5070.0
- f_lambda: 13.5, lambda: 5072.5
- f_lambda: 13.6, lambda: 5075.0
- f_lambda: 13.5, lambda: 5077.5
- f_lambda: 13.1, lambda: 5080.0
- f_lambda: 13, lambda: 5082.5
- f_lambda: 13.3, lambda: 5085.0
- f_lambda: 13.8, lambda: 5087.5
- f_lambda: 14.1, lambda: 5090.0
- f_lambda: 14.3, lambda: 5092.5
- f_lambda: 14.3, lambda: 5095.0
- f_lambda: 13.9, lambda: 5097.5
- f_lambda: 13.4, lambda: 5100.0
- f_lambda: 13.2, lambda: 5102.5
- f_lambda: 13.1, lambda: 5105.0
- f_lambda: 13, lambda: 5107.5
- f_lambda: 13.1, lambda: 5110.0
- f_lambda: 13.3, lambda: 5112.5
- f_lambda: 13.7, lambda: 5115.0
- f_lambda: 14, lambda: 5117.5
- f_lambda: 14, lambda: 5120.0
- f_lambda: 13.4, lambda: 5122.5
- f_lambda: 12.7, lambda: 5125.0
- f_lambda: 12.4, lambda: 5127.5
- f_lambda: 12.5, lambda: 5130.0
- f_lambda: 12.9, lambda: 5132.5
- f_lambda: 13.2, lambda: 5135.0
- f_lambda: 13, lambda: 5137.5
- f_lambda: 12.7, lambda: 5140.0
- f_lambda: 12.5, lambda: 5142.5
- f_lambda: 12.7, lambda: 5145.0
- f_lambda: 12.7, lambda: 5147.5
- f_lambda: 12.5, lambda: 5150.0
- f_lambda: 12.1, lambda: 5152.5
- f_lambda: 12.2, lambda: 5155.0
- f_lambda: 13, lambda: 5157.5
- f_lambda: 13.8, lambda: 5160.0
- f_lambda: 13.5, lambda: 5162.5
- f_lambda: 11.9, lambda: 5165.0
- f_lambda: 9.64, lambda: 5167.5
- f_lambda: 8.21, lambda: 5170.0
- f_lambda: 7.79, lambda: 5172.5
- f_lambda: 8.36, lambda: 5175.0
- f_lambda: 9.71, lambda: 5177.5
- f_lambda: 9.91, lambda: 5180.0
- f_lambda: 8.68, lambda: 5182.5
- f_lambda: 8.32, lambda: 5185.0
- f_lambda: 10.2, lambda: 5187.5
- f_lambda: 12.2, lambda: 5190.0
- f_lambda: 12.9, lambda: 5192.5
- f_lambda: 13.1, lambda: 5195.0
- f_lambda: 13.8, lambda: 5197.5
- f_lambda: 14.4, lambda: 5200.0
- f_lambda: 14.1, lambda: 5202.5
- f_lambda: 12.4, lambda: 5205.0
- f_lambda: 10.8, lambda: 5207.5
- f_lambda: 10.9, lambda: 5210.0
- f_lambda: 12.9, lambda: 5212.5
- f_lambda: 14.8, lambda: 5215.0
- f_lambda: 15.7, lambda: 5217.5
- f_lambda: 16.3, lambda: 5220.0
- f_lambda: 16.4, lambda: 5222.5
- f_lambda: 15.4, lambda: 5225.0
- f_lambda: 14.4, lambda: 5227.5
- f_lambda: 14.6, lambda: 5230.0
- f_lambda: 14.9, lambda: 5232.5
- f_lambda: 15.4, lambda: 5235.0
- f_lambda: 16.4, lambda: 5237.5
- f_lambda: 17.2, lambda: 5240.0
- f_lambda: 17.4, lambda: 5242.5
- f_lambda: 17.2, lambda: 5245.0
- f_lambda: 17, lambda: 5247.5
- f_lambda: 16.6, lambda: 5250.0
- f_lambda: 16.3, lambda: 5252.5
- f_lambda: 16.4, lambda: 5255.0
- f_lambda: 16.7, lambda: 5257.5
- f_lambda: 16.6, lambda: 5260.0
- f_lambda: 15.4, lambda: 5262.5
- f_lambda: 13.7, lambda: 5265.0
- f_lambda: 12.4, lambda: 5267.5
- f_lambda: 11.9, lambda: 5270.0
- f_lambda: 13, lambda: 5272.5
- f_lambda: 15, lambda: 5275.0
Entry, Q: 0.140 mag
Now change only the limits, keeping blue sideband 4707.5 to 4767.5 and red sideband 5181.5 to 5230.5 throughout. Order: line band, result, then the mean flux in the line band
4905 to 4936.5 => -0.04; 15.6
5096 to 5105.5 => 0.03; 13.4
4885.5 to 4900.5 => -0.02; 15.4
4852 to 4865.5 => 0.01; 15.3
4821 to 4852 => -0.04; 16.2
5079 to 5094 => 0.02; 13.6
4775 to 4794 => 0.05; 15.2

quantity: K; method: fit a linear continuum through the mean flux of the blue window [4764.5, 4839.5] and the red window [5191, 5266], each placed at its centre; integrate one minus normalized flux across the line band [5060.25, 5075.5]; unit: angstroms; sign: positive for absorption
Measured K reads 1.4 angstroms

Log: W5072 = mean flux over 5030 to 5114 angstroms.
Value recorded 13.9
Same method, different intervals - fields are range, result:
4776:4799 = 15.4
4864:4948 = 15.6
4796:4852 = 16.2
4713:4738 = 16.4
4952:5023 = 14.8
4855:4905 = 15.4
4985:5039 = 14.3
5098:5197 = 12.1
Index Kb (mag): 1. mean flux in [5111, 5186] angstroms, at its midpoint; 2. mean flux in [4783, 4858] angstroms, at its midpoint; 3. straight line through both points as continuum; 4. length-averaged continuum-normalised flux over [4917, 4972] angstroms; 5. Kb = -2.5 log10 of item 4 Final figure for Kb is -0.08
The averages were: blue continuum 16.1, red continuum 11.9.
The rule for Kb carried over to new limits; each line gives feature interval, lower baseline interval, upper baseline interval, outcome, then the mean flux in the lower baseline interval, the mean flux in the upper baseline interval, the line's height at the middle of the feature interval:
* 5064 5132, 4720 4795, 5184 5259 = 0.11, 15.9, 14.5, 14.9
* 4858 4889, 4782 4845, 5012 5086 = 0.02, 15.9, 14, 15.4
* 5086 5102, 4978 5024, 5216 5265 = 0.08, 14.3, 16.1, 15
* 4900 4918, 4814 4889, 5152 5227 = -0.07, 15.8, 12.1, 15.2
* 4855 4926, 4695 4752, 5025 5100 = -0.02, 16.2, 14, 15.1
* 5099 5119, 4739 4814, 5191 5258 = 0.14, 15.9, 14.9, 15.2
